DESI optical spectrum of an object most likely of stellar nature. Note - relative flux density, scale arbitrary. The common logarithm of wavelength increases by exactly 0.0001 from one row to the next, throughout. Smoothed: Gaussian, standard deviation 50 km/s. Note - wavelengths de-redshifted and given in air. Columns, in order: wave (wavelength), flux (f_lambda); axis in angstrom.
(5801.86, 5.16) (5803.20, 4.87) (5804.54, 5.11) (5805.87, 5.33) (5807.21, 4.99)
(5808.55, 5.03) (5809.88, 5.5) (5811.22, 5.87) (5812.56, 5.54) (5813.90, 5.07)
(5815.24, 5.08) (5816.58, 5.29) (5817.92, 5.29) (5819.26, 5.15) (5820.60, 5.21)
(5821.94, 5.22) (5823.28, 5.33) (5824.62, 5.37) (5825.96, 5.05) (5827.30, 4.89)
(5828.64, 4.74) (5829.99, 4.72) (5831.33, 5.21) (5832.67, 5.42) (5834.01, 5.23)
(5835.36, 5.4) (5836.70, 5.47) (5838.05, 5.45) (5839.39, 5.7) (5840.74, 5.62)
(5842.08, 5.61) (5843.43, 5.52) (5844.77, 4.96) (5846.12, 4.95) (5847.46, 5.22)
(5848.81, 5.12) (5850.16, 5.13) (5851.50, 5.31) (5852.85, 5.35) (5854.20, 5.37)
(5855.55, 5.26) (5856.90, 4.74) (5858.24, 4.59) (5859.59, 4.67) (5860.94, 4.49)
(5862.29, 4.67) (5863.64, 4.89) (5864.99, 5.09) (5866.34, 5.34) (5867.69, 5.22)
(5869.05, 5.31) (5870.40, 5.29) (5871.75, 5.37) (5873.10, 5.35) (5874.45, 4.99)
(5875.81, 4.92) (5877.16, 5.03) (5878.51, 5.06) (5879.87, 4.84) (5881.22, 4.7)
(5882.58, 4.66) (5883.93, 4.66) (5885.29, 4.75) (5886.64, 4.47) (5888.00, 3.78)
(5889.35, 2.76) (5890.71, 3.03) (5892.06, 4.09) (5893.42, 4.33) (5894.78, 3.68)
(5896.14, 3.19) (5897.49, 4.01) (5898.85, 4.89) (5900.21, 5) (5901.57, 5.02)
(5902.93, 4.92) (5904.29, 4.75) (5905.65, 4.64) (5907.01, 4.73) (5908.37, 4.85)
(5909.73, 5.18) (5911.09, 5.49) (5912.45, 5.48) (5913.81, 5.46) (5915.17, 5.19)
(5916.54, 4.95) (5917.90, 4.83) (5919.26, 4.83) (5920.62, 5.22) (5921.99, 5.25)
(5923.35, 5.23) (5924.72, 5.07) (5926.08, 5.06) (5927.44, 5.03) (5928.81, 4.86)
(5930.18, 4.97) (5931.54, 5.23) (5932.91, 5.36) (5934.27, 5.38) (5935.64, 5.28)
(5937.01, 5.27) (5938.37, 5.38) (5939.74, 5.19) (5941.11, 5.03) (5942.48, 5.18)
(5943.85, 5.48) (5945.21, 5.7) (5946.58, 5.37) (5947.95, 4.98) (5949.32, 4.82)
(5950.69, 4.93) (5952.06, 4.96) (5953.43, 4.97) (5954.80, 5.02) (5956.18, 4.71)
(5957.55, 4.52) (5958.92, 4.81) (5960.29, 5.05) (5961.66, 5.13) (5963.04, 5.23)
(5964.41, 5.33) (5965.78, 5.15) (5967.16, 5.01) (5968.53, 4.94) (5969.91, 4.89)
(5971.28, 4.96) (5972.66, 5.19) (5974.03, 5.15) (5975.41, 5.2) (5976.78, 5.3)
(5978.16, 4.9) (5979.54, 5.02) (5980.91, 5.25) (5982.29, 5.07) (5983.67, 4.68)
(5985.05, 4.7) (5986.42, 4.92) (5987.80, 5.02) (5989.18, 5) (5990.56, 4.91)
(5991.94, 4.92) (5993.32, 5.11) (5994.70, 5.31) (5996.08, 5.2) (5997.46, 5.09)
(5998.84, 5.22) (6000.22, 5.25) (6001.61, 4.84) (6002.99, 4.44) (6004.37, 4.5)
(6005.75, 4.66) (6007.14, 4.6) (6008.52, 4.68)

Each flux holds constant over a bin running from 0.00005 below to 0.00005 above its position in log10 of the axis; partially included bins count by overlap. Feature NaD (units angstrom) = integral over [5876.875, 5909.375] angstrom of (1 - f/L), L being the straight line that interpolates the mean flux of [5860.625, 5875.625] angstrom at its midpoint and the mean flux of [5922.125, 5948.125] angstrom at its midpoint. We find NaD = 4.6 angstrom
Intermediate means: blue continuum 5.1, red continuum 5.22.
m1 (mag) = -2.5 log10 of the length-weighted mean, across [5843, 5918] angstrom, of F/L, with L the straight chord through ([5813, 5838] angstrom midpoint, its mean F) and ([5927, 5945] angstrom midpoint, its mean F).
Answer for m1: 0.08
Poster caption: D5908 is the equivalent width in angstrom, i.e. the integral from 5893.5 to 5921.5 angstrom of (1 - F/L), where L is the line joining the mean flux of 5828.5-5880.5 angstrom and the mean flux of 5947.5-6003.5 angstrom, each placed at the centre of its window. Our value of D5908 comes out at 1.5 angstrom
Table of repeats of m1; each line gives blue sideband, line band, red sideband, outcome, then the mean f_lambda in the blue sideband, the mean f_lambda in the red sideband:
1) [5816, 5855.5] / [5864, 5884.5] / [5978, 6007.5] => 0.03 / 5.25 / 4.94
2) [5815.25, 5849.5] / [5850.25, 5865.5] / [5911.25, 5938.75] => 0.06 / 5.24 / 5.17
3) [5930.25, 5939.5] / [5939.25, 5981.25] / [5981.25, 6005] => 0.01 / 5.29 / 4.96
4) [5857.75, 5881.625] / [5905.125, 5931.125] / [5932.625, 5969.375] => 0.00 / 5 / 5.11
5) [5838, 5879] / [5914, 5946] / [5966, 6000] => -0.02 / 5.14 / 5.04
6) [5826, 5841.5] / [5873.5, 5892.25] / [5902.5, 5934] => 0.16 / 5.25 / 5.07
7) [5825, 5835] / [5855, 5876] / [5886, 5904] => -0.11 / 5.06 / 4.1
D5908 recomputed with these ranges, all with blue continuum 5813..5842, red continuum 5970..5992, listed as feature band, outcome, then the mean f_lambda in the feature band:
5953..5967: 0.1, 4.99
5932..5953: -0.6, 5.22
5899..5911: 0.5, 4.91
